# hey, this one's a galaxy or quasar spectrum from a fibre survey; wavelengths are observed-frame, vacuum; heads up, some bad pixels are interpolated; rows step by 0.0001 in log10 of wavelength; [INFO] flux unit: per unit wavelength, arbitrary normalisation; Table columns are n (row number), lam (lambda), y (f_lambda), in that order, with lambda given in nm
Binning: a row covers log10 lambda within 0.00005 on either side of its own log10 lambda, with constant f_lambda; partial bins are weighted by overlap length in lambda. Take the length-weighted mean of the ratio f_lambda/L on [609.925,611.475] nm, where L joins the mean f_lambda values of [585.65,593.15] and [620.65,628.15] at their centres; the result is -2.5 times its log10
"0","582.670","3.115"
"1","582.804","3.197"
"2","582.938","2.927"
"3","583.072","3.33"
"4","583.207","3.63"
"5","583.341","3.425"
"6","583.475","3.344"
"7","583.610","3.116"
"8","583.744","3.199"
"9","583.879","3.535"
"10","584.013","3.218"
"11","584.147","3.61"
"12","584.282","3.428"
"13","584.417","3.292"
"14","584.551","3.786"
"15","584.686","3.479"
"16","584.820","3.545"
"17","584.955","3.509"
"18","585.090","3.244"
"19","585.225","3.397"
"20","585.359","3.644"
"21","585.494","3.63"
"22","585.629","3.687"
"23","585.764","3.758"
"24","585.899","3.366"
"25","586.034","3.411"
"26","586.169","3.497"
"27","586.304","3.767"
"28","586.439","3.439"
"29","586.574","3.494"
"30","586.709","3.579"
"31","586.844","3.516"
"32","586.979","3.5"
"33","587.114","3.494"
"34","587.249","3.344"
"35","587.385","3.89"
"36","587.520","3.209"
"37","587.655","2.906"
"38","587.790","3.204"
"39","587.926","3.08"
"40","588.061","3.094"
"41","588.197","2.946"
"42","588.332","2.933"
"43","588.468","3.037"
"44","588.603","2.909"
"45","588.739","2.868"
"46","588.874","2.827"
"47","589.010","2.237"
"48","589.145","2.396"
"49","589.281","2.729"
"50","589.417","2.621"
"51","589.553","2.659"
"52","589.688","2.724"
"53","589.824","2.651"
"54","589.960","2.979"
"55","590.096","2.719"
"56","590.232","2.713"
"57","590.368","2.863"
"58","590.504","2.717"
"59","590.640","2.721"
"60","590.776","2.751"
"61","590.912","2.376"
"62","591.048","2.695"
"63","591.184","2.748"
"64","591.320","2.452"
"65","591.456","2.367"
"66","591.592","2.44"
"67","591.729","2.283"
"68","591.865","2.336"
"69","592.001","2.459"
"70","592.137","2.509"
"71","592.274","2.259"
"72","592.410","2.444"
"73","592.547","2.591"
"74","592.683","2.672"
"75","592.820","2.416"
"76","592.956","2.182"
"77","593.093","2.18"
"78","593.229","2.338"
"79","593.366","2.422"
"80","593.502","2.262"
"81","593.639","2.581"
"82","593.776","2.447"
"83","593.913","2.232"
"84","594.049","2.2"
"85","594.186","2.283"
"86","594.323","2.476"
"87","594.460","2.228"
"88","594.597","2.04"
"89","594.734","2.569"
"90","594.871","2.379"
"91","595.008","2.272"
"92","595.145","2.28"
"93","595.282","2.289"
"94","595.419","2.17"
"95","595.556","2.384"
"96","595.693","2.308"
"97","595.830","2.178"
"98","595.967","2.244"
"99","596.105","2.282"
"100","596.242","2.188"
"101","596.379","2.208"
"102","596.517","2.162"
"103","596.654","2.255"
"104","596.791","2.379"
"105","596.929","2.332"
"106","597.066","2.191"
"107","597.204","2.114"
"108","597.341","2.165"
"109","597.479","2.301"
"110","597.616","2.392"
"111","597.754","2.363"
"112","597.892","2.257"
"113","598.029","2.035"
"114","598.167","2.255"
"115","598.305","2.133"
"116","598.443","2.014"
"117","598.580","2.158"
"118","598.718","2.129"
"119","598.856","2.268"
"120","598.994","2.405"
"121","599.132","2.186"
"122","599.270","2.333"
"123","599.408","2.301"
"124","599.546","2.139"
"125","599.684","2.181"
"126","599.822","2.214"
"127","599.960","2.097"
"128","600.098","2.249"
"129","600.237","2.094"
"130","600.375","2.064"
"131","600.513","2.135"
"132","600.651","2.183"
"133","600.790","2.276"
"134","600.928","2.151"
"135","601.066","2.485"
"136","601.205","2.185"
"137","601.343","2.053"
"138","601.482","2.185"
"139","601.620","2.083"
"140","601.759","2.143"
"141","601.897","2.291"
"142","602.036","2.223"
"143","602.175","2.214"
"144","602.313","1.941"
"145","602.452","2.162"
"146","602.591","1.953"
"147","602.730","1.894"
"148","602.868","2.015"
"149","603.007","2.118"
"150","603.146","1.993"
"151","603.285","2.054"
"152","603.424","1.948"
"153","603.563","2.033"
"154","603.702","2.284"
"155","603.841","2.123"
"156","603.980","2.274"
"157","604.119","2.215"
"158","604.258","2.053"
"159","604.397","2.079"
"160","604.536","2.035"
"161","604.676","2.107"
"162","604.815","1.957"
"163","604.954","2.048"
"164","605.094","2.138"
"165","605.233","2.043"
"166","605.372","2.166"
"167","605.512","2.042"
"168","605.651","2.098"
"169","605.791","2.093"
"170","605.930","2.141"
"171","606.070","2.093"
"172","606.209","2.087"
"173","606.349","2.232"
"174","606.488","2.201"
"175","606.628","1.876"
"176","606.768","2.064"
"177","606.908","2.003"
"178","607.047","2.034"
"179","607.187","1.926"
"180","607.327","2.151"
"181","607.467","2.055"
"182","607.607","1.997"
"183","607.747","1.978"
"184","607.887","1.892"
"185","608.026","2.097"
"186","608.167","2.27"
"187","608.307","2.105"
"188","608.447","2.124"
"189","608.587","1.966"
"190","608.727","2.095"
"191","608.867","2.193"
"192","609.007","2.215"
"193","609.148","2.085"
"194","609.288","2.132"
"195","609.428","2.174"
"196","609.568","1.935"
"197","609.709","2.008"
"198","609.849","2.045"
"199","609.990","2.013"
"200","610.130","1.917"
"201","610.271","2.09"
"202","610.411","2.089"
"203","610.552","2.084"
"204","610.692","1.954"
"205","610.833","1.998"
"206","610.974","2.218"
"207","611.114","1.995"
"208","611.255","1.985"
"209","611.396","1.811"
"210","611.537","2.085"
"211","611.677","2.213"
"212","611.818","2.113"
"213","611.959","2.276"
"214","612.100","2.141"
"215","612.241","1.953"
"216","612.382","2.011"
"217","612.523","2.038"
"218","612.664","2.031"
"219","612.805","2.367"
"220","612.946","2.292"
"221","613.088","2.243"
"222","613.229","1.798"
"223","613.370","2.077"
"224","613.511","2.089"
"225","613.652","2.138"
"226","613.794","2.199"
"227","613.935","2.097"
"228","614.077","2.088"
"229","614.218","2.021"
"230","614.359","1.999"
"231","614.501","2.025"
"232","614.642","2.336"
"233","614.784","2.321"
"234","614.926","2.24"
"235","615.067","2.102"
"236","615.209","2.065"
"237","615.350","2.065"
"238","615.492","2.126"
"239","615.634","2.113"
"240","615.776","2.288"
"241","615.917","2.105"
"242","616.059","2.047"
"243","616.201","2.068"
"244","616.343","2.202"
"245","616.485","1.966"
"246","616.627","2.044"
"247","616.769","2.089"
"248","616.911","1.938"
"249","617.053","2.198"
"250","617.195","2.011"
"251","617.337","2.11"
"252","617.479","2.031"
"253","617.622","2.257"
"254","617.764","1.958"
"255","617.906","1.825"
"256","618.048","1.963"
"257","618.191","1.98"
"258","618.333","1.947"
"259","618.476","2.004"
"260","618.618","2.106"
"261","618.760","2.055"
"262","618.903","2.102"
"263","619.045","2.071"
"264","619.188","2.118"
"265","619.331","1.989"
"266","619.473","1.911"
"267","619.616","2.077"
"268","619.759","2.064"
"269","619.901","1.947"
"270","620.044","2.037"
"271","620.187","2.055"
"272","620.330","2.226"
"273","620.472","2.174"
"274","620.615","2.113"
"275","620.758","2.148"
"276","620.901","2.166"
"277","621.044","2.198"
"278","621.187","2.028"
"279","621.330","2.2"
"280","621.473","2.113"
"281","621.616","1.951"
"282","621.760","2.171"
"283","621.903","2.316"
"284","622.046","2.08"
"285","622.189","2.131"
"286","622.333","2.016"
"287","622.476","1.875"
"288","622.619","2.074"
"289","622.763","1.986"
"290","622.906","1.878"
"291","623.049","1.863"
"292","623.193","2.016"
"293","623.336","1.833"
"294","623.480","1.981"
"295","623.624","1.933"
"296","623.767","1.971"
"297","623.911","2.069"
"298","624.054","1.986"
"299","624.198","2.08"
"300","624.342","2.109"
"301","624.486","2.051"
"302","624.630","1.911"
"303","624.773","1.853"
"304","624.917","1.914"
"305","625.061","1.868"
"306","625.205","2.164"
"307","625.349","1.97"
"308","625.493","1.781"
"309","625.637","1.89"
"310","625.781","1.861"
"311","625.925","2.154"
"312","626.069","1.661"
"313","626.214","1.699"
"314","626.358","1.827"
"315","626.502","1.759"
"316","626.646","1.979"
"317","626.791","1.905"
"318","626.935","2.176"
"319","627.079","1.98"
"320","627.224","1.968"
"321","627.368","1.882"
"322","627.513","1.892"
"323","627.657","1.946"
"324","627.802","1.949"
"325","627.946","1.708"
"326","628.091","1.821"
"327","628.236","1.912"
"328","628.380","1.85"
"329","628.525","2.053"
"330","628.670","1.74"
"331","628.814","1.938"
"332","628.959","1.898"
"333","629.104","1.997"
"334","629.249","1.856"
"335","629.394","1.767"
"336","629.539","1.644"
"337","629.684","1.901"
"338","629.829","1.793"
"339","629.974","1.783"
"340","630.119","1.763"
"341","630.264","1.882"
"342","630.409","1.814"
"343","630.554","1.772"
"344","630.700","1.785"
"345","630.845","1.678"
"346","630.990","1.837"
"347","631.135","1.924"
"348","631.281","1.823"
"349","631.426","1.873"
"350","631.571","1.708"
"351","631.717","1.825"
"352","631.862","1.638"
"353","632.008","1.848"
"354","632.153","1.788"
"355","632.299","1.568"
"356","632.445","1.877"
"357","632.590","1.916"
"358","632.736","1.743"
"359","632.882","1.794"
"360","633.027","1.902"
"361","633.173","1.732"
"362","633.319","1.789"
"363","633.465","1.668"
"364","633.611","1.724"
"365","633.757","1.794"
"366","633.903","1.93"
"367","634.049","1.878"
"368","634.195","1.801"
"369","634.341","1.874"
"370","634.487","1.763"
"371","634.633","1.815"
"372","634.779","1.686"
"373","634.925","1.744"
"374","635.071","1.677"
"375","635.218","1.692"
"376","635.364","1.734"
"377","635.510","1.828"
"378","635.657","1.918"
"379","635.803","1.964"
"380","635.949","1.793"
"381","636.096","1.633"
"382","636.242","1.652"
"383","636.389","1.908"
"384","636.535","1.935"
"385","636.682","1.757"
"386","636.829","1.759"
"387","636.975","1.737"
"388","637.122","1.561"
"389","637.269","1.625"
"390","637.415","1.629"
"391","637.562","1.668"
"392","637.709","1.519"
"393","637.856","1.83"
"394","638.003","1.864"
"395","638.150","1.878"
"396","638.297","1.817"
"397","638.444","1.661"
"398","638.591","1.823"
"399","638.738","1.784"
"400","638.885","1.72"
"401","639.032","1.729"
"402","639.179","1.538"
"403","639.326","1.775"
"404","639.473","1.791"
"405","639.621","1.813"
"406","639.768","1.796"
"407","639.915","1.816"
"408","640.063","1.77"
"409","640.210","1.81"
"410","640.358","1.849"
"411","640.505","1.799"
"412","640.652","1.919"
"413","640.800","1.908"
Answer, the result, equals 0.16 mag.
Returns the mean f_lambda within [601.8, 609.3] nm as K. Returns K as 2.09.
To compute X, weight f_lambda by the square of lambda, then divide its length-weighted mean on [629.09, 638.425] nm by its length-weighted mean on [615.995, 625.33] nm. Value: 0.9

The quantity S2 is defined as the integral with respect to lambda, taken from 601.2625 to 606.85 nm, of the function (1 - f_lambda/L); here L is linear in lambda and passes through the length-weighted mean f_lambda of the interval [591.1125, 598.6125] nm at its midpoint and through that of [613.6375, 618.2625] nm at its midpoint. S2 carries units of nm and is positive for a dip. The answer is 0.31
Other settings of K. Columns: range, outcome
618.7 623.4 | 2.06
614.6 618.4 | 2.09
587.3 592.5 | 2.73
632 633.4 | 1.79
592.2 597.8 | 2.31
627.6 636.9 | 1.81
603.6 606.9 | 2.1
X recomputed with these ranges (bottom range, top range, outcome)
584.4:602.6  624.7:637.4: 0.80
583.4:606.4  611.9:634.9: 0.85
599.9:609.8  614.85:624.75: 1.03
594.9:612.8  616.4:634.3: 0.97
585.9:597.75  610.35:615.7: 0.86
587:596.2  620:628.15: 0.85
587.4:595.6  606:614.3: 0.86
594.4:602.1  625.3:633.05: 0.92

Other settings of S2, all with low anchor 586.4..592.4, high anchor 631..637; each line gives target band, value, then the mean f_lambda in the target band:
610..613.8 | 0.39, 2.08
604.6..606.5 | 0.28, 2.1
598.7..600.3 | 0.24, 2.22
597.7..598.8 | 0.20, 2.17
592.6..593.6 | 0.14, 2.36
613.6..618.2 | 0.27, 2.09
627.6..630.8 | 0.11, 1.84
